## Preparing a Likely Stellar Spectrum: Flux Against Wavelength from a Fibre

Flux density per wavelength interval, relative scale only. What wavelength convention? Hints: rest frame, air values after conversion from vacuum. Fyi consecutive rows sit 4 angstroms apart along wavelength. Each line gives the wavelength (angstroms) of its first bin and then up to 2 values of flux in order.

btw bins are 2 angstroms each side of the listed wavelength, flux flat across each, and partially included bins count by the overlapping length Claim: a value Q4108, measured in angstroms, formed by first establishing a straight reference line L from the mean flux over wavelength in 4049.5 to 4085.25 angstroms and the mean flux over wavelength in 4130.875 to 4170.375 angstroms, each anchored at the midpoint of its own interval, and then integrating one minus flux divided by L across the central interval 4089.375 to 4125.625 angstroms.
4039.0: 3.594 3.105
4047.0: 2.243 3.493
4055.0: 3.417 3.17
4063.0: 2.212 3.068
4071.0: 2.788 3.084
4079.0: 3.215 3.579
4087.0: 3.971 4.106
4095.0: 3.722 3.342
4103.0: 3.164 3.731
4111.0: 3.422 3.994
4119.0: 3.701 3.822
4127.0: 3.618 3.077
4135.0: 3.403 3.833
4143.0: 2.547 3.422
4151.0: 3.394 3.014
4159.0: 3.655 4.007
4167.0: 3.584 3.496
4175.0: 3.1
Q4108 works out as -4.5 angstroms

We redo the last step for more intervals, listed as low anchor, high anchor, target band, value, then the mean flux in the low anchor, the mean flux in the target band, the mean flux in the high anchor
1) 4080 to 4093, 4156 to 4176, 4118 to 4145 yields 1.94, 3.83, 3.42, 3.56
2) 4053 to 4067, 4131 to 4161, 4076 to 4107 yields -5.00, 2.95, 3.58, 3.31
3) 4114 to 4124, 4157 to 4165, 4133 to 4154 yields 2.87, 3.83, 3.31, 3.83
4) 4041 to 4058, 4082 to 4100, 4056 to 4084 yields 3.35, 3.07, 3.01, 3.78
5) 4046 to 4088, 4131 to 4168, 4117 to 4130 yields -1.38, 3.11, 3.66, 3.41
